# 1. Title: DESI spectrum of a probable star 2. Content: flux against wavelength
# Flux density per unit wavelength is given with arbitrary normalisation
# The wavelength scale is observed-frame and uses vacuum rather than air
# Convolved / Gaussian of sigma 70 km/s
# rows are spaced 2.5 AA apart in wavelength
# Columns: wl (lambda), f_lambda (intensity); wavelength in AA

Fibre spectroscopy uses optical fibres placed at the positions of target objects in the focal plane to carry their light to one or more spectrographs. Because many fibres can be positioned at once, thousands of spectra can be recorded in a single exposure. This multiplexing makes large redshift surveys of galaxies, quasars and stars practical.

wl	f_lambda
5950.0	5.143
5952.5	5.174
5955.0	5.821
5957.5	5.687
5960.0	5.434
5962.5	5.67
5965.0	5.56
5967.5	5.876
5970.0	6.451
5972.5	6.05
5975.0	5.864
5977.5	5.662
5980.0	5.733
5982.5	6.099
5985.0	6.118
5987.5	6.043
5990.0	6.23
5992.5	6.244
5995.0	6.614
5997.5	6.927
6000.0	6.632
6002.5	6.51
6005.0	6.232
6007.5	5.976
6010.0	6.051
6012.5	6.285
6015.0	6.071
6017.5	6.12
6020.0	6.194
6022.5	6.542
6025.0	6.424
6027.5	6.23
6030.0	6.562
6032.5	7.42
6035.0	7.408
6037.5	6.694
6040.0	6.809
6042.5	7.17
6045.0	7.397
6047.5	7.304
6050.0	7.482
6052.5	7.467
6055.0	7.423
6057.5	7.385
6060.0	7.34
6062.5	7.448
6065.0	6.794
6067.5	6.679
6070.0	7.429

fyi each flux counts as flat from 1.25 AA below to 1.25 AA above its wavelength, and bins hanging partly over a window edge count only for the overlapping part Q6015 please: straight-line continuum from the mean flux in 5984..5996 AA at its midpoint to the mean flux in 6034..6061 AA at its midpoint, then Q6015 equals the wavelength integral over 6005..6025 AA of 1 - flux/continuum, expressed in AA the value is 1.5 AA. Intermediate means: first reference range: 6.24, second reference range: 7.26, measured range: 6.2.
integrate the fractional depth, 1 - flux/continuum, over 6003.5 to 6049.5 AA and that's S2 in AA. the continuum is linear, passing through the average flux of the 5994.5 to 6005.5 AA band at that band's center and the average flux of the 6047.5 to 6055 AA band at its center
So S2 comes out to 2.8 AA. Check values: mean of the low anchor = 6.6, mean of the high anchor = 7.44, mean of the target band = 6.62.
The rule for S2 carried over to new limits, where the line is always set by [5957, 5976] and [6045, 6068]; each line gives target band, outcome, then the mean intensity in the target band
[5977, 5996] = 0.2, 6.1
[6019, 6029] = 0.6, 6.36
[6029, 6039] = -0.2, 7.03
